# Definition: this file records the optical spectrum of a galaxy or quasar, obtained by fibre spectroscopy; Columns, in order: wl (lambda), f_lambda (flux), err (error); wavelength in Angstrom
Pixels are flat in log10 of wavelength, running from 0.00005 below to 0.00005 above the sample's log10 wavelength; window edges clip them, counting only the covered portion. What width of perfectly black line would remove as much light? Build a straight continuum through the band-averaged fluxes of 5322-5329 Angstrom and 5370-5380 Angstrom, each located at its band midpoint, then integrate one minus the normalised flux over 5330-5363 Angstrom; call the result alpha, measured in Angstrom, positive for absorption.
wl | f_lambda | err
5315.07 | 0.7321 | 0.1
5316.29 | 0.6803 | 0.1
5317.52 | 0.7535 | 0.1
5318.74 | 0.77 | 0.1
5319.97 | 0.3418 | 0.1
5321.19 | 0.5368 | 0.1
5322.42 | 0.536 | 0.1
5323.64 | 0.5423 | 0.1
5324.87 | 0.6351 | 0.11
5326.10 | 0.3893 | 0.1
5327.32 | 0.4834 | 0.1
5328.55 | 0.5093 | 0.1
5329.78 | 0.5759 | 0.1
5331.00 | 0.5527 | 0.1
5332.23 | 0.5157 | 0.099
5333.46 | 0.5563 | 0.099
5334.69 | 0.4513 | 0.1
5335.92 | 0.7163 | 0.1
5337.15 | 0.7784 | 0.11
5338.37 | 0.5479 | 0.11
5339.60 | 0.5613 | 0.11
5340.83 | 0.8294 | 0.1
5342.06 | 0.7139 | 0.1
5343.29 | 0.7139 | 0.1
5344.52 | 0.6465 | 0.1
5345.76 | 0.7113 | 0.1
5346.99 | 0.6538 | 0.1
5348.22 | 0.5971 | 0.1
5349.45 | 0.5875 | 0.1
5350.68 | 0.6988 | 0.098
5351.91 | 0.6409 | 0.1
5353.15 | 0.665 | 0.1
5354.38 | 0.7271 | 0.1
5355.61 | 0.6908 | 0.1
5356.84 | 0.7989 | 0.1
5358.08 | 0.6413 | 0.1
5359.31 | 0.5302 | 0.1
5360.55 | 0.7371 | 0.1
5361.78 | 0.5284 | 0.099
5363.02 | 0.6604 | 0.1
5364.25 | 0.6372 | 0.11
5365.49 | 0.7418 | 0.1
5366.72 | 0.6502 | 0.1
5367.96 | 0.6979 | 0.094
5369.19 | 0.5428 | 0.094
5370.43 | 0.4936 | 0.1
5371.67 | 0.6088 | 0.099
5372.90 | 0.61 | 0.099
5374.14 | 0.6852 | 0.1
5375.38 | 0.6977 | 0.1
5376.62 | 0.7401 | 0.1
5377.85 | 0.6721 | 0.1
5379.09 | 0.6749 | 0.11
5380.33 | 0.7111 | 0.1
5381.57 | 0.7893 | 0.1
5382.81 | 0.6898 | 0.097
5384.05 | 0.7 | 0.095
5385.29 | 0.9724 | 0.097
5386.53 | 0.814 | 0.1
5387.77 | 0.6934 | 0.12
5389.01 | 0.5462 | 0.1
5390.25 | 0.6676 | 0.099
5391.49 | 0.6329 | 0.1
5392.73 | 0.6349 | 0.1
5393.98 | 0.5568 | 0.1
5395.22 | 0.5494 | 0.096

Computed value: -4.1 Angstrom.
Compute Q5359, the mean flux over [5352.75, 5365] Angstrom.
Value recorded 0.662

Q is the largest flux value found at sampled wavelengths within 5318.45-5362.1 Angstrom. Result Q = 0.8294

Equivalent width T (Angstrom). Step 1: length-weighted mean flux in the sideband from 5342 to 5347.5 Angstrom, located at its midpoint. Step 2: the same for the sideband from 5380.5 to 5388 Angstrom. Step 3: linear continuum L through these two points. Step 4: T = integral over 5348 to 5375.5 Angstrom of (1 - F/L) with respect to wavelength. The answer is 2.9 Angstrom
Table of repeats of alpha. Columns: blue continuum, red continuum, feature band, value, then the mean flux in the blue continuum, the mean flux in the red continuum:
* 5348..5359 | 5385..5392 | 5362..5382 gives 0.9 Angstrom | 0.671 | 0.711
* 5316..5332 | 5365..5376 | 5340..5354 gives -1.9 Angstrom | 0.558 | 0.635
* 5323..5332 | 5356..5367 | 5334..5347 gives -2.0 Angstrom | 0.527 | 0.659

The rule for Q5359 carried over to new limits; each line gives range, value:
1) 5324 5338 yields 0.56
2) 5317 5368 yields 0.624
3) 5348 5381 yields 0.655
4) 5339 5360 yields 0.671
